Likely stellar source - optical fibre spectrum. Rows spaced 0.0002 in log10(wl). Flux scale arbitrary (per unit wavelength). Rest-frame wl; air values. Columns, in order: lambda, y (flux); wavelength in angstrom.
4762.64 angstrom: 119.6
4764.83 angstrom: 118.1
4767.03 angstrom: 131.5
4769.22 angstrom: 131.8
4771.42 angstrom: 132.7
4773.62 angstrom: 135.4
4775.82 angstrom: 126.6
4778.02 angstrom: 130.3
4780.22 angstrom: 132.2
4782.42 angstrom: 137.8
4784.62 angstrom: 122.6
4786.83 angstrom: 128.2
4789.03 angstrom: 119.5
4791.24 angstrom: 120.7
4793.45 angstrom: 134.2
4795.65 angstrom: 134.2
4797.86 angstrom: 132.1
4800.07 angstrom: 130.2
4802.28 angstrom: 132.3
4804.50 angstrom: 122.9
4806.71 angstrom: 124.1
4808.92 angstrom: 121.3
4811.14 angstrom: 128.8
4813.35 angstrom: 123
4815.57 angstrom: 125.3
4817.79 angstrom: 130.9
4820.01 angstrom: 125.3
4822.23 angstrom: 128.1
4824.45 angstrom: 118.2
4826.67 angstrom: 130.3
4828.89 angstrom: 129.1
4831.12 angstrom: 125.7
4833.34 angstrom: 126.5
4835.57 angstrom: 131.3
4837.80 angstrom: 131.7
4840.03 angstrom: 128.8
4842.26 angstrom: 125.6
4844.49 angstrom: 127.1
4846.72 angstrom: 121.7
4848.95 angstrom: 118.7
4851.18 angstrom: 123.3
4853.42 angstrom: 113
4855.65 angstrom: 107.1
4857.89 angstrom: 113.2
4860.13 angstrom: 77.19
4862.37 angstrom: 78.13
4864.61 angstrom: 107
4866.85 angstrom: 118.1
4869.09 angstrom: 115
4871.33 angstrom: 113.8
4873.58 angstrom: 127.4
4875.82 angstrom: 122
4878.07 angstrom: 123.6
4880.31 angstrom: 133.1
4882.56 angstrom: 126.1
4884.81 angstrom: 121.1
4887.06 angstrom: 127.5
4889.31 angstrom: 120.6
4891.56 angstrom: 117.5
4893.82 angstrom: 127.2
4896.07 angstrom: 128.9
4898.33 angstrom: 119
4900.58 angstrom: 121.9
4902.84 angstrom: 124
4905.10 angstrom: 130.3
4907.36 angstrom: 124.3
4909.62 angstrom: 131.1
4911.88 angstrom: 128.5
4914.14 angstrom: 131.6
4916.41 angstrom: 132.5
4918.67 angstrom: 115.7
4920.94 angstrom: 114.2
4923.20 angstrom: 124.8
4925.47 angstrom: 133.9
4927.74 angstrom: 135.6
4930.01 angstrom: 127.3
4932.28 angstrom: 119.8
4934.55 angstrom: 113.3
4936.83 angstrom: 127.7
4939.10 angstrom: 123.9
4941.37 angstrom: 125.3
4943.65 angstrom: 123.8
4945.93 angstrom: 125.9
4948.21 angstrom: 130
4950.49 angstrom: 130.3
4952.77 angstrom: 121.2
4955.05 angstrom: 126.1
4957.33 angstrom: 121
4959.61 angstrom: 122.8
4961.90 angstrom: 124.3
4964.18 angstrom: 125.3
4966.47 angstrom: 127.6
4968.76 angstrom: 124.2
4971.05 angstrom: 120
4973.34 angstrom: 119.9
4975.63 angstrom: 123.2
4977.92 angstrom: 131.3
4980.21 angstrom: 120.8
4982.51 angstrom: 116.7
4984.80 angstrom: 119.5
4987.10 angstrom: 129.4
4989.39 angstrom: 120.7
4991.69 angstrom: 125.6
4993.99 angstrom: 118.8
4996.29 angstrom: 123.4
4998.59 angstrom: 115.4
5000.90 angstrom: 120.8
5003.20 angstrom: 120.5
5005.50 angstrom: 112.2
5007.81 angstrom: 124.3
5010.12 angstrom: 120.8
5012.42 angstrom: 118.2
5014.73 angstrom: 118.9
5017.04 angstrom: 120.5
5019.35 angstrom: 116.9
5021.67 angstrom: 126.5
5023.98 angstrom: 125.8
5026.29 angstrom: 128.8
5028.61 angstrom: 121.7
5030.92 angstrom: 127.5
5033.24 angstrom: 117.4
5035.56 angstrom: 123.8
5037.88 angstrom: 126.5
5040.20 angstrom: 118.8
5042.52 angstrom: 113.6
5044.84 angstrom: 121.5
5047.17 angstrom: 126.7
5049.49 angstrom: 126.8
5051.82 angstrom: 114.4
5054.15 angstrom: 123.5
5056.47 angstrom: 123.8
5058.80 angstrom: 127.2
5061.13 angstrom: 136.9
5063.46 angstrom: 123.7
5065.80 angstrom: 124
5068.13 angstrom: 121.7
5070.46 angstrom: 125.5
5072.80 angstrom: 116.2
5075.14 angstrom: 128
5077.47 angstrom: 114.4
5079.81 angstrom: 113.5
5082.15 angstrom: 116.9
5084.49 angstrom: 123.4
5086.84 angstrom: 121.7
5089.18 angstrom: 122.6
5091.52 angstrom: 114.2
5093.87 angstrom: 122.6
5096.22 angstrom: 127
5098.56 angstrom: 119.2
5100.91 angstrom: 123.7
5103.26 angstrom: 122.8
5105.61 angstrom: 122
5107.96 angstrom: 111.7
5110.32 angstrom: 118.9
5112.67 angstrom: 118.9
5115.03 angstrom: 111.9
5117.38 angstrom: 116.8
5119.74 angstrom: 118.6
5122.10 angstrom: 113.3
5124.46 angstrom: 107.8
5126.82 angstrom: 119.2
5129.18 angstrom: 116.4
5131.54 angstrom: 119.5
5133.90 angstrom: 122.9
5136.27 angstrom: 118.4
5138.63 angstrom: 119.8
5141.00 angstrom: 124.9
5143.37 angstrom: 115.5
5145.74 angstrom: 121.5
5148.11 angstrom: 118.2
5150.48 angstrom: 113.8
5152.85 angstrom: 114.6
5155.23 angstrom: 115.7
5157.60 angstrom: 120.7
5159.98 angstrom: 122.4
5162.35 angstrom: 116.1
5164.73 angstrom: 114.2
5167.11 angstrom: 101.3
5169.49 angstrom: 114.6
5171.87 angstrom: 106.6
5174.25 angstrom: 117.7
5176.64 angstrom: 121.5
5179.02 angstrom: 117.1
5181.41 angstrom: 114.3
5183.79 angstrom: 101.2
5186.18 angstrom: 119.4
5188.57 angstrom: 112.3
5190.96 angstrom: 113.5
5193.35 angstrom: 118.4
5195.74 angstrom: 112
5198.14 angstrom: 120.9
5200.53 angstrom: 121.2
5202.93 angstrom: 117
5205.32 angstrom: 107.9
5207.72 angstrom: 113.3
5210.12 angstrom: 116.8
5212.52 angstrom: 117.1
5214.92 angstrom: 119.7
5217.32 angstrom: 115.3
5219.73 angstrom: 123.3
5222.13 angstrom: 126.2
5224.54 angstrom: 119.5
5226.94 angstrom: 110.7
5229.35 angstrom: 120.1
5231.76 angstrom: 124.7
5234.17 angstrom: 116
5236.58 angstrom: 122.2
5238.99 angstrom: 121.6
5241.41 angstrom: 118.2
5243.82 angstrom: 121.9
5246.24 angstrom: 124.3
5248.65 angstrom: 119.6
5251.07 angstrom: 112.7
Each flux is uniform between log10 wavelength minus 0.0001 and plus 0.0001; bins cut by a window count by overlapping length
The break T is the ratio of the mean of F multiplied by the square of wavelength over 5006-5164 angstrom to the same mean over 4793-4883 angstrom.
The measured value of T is 1.09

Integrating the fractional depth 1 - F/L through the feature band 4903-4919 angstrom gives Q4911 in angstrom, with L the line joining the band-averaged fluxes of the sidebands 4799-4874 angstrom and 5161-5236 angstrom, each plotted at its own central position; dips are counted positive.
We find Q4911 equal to -1.1 angstrom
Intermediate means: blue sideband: 120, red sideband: 116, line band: 128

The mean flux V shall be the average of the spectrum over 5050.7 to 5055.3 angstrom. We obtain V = 119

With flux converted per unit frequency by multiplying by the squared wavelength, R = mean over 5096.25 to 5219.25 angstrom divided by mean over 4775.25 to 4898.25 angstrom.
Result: 1.08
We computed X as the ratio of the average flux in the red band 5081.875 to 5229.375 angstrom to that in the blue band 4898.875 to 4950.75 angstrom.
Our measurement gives 0.93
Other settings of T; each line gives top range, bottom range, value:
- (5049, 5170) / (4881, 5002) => 1.03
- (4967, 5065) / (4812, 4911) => 1.07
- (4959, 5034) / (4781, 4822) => 1.04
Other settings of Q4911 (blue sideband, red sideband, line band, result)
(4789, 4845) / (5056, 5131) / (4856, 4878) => 3.0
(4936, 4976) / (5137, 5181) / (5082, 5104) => -0.5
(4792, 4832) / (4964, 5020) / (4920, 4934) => -0.2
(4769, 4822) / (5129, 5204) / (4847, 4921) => 3.6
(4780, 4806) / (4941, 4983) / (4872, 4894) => 0.4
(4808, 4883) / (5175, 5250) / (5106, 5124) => 0.4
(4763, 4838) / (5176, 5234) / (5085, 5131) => 0.4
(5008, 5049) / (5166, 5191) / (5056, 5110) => -1.4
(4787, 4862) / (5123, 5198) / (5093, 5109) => -0.6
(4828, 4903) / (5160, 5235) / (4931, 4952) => -1.0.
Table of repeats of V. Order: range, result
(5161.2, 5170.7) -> 111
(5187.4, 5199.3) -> 115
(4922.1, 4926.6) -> 129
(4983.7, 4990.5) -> 123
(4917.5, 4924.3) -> 118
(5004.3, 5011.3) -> 119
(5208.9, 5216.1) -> 118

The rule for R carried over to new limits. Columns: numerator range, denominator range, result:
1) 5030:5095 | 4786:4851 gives 1.06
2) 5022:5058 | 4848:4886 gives 1.16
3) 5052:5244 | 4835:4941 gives 1.08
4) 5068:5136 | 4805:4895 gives 1.09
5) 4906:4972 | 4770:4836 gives 1.04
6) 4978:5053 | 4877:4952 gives 1.01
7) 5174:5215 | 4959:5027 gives 1.02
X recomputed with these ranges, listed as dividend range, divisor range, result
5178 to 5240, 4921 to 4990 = 0.94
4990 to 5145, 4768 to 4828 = 0.94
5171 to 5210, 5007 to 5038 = 0.94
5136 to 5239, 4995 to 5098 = 0.96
